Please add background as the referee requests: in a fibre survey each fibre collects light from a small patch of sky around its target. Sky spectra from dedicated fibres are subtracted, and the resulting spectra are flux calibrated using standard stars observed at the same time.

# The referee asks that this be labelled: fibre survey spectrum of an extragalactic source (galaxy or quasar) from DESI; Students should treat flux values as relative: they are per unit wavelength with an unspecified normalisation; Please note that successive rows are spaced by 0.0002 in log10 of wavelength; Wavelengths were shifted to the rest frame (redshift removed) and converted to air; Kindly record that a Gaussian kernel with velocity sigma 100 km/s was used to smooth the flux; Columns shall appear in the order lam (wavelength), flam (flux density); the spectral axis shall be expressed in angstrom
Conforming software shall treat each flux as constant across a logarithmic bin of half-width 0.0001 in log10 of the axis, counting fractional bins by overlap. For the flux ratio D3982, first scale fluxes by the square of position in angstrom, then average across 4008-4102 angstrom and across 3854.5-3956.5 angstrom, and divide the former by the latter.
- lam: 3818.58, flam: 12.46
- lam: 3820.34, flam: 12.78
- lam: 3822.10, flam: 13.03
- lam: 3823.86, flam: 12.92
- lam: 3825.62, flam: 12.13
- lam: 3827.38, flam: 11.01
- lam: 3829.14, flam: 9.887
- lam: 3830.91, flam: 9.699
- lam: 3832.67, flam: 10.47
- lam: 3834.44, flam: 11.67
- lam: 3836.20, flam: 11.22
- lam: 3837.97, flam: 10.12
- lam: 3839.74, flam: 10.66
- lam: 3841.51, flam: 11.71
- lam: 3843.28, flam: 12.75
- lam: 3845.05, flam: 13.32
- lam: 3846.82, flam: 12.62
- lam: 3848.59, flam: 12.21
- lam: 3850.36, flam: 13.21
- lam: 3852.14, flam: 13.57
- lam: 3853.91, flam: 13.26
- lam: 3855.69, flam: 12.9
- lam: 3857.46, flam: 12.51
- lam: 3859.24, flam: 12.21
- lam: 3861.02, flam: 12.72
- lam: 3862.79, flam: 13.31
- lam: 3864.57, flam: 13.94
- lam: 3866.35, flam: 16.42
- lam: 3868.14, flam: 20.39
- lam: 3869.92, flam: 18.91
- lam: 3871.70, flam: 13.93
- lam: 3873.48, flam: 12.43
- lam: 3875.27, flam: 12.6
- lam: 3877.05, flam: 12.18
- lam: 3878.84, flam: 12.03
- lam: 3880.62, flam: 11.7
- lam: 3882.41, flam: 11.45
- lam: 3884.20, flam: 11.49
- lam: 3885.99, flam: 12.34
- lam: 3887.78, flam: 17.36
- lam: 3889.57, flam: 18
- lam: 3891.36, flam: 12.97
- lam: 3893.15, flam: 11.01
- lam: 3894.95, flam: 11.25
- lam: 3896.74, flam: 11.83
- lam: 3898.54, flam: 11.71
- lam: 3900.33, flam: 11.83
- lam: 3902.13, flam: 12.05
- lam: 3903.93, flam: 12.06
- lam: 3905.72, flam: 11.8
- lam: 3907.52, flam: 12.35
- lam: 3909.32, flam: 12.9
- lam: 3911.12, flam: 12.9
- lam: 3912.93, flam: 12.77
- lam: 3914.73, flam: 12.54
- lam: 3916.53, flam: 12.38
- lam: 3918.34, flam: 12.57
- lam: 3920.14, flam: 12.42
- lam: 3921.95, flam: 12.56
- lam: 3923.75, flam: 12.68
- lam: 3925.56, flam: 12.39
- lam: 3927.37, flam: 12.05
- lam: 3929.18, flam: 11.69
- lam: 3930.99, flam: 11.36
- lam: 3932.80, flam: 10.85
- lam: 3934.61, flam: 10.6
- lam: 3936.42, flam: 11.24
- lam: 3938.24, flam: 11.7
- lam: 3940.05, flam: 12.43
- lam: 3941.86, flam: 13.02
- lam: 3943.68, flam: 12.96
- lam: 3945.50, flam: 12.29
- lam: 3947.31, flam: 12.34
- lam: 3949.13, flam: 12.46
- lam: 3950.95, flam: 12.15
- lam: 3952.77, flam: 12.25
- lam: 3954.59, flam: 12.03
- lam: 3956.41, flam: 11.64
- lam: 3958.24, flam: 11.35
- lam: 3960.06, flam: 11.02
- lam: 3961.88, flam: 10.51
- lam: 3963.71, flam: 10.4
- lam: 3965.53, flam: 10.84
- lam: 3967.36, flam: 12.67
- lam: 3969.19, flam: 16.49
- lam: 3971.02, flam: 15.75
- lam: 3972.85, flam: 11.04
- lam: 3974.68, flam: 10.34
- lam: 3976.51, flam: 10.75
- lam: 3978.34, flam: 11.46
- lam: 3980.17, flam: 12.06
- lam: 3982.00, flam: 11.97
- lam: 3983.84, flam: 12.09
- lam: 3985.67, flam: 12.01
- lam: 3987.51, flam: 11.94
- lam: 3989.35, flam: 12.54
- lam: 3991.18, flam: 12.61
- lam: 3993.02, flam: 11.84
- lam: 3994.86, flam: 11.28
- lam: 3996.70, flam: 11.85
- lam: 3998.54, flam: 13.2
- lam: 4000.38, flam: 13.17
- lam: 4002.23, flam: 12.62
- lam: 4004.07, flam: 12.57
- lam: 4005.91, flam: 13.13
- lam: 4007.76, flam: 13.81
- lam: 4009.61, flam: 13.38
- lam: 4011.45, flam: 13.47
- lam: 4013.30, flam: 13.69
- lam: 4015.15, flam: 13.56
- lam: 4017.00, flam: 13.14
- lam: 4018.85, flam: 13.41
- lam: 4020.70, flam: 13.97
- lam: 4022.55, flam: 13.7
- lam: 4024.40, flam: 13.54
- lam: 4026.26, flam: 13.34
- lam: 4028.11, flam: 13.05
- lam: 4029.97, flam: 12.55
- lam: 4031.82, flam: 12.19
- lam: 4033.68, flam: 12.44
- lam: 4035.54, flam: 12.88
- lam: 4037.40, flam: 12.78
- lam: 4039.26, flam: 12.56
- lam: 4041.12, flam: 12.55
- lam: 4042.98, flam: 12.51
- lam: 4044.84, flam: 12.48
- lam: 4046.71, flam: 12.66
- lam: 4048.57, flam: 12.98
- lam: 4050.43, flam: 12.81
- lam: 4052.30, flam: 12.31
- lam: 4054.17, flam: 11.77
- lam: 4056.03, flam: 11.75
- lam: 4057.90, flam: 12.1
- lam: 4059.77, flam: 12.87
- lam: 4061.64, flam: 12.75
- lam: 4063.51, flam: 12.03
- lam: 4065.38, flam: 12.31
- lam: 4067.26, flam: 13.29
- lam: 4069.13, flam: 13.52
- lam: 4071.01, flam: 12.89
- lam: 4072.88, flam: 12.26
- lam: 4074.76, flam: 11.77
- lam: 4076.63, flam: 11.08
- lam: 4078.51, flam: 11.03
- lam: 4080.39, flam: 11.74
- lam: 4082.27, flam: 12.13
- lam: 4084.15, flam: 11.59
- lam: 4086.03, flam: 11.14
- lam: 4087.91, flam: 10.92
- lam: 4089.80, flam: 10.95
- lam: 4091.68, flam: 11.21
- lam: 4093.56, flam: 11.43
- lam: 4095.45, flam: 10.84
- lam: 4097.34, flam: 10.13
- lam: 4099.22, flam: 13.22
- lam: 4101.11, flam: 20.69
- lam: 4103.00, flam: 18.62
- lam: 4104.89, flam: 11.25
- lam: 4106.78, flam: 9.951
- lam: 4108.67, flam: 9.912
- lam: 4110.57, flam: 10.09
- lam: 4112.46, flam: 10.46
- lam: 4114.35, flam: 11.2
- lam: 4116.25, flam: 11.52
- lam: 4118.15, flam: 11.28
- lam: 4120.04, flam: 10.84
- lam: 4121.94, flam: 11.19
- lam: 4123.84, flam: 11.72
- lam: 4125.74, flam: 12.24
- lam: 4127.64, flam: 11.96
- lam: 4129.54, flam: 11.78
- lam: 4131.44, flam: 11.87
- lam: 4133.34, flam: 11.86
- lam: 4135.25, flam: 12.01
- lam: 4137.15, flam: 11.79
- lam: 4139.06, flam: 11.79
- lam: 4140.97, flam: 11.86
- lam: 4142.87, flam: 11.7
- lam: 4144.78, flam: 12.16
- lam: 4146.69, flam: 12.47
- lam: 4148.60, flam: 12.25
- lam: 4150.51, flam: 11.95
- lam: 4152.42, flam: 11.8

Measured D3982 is 1.1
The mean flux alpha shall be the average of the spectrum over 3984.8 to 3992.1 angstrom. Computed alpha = 12.3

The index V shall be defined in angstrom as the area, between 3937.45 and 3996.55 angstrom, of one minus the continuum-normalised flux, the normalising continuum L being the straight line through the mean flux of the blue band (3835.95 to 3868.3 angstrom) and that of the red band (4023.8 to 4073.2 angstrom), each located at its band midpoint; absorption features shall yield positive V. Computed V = 3.3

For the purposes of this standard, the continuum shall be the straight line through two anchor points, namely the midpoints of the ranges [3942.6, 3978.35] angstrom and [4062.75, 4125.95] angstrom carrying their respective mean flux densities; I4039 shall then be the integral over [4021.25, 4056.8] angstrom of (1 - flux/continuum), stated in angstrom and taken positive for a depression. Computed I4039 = -2.1 angstrom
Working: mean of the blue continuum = 12.1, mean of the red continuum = 11.9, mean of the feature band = 12.7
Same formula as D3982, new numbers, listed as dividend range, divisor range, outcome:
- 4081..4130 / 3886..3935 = 1.05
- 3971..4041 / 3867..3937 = 1.04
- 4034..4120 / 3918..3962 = 1.09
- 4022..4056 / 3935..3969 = 1.11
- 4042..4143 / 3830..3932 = 1.05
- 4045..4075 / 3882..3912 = 1.07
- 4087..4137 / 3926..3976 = 1.08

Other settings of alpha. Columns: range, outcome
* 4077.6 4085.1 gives 11.6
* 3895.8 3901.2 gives 11.8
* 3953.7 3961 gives 11.5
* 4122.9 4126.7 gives 12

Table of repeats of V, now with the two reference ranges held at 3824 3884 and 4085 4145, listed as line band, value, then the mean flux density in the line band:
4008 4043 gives -2.8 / 13.1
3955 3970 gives 0.6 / 11.8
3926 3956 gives 1.1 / 12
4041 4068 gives -0.9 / 12.5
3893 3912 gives 0.8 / 12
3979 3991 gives 0.2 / 12.1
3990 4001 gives -0.1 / 12.3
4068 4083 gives -0.1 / 12.1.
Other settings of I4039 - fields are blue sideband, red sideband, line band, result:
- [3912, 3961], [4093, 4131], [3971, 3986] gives 0.4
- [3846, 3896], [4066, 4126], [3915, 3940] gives 2.3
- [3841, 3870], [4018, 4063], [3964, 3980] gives 1.0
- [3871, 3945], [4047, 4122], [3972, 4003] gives 0.8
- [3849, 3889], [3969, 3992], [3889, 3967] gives 5.2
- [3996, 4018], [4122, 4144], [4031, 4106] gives 0.3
